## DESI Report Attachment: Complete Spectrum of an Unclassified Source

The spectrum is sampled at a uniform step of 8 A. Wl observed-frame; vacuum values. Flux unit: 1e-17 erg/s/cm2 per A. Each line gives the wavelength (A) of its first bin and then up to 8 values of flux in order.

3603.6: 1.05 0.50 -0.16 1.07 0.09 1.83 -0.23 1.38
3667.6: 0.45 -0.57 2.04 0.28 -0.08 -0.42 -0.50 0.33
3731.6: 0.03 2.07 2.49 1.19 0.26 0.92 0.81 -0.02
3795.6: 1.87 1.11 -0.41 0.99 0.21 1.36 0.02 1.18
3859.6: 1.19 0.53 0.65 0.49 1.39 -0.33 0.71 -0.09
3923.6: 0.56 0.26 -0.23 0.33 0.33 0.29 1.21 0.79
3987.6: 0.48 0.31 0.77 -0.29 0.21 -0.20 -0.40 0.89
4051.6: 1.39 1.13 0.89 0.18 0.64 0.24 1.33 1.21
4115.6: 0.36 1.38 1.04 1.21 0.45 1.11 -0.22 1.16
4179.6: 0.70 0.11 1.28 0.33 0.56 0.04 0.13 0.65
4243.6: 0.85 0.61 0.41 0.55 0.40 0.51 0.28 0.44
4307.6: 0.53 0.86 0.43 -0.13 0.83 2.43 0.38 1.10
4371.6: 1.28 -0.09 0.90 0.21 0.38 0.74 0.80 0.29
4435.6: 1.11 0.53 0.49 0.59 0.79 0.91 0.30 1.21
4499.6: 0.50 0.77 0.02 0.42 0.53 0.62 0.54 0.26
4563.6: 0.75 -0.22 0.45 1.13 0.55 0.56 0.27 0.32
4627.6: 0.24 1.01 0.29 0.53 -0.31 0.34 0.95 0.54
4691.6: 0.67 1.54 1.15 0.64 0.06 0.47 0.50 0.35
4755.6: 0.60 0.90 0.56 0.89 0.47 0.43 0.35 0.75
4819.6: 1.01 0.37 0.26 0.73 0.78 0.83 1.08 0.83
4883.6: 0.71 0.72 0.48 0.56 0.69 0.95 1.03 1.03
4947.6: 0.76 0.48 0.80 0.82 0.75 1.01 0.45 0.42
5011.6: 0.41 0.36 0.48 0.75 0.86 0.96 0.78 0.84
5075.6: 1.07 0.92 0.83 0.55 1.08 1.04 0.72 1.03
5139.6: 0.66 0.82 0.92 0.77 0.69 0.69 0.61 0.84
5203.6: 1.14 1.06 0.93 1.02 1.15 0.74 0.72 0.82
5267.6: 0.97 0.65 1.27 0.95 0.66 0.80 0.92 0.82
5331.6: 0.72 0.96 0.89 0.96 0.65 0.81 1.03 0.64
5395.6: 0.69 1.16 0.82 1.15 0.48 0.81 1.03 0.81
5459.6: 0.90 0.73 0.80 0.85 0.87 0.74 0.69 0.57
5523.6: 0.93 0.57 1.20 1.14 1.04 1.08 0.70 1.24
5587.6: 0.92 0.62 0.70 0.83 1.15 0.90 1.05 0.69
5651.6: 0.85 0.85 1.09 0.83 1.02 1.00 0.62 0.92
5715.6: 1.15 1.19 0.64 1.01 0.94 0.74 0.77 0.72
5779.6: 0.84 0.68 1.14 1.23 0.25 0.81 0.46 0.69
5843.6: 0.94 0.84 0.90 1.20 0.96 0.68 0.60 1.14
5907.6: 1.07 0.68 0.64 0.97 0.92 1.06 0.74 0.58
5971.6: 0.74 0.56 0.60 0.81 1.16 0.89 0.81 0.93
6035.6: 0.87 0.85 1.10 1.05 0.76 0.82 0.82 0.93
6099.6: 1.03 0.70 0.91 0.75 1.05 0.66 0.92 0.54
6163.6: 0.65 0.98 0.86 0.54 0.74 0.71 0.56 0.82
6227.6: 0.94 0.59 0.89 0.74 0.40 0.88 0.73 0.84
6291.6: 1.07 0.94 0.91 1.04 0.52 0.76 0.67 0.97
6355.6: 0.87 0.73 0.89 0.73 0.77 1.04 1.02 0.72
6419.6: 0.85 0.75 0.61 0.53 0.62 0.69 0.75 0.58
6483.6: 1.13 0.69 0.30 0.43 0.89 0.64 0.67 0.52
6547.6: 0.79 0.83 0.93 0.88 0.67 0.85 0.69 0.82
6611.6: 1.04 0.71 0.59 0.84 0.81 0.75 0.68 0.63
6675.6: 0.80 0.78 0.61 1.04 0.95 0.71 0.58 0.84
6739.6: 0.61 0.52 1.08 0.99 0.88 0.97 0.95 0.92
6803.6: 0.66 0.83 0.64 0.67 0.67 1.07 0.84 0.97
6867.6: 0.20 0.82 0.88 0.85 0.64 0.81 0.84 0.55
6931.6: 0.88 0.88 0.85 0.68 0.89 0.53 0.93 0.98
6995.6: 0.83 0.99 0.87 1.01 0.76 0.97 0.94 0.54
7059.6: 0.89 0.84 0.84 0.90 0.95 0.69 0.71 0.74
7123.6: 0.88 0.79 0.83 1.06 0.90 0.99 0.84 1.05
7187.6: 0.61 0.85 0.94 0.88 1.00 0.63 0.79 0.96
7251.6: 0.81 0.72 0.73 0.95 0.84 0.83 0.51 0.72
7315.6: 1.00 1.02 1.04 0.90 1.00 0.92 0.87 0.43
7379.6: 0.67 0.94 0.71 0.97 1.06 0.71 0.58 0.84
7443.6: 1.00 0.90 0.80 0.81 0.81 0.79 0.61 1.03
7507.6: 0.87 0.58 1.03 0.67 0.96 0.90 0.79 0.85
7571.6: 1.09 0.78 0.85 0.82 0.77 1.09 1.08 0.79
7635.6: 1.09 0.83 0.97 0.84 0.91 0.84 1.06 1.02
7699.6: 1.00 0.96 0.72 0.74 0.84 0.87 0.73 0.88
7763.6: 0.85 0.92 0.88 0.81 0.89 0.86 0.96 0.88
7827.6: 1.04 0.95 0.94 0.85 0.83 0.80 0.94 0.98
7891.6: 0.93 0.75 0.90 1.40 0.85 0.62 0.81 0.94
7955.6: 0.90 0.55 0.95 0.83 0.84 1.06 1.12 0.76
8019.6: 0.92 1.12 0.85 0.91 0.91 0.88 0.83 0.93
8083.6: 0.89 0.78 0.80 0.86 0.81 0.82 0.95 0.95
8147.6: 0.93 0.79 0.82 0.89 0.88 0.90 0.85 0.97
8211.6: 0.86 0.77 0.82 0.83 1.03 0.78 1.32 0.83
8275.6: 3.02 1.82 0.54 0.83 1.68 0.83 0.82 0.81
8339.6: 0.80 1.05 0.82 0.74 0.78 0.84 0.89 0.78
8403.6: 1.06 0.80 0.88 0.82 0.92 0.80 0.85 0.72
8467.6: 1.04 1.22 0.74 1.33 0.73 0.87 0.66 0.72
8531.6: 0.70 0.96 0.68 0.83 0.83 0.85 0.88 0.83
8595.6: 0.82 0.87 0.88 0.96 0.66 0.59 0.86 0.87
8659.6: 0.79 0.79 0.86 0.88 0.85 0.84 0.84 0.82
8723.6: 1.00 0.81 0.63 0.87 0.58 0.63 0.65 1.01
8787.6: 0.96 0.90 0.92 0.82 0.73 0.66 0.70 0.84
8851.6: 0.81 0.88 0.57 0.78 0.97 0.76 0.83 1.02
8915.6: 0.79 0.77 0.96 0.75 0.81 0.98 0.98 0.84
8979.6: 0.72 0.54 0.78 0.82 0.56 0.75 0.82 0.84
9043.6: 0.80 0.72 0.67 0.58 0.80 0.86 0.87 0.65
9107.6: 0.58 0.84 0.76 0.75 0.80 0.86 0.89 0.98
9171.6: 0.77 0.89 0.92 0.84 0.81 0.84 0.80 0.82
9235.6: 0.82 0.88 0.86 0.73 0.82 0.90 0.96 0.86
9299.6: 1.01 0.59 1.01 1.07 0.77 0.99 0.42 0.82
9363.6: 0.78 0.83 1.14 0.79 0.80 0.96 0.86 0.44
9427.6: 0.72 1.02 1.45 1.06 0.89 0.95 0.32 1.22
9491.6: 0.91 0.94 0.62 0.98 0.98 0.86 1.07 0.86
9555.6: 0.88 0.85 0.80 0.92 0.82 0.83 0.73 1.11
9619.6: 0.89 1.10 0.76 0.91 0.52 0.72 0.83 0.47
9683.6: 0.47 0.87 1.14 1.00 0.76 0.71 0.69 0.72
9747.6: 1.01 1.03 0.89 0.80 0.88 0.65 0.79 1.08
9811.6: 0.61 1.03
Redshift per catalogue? 0.26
